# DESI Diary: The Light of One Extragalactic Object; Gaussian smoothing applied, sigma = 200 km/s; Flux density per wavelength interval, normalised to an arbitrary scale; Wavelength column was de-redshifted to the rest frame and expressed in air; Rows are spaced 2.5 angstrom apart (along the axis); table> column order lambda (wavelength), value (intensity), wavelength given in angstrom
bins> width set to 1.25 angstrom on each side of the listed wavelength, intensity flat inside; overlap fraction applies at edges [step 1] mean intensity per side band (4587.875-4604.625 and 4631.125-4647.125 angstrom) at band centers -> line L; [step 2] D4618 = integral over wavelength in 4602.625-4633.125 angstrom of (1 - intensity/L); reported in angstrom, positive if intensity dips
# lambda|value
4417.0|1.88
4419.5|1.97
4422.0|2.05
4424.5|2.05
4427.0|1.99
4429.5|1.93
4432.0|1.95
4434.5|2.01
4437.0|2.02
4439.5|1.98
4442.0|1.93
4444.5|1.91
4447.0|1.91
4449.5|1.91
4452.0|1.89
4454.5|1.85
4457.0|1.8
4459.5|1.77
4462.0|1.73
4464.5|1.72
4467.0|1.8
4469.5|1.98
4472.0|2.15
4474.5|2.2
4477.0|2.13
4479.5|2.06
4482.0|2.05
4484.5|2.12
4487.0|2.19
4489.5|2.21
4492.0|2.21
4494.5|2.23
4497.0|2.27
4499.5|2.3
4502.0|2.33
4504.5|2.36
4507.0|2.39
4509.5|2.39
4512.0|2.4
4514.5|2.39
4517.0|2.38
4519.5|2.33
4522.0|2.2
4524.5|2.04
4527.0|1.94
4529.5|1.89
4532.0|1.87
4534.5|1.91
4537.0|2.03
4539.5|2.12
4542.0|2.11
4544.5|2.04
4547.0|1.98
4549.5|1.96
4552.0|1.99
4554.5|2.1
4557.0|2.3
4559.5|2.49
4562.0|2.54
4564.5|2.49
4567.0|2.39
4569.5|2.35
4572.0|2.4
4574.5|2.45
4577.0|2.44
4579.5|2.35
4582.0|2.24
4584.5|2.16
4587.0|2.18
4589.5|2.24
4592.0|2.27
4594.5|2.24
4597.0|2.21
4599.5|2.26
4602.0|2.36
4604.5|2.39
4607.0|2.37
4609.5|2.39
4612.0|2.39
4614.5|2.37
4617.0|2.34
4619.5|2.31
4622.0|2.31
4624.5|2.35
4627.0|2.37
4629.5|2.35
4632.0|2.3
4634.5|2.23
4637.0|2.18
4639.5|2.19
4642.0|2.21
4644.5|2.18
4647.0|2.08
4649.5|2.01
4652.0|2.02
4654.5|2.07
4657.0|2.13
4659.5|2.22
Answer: -1.6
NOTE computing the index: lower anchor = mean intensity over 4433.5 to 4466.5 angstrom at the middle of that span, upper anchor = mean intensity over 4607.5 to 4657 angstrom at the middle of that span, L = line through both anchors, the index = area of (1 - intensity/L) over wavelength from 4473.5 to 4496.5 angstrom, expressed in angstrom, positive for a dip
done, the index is -2.50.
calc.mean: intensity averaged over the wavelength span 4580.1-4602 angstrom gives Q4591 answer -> 2.24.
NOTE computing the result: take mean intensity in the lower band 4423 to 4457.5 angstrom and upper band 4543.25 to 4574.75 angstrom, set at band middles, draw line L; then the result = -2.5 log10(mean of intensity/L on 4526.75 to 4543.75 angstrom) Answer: 0.11 mag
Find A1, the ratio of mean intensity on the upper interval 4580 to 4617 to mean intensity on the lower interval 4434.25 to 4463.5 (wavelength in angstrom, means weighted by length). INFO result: 1.2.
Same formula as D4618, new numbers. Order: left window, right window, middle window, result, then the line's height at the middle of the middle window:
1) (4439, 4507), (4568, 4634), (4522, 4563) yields 2.12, 2.19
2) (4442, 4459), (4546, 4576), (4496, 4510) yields -1.79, 2.07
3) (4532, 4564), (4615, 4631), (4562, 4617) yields -2.24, 2.25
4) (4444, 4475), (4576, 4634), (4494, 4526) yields -4.32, 2.03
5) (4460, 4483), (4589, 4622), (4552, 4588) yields -1.78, 2.23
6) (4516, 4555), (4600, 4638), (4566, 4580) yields -1.42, 2.18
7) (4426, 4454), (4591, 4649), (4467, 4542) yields -3.68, 2.07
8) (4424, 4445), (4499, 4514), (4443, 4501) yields 4.34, 2.18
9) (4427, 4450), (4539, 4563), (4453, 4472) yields 1.59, 2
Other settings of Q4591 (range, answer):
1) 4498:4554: 2.15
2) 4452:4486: 1.95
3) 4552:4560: 2.23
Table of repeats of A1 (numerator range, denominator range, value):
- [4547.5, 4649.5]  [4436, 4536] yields 1.10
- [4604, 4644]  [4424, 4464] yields 1.21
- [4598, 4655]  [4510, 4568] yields 1.04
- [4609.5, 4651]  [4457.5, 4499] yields 1.10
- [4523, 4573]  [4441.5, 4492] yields 1.09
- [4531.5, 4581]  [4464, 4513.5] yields 1.02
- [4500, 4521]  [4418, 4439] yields 1.19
